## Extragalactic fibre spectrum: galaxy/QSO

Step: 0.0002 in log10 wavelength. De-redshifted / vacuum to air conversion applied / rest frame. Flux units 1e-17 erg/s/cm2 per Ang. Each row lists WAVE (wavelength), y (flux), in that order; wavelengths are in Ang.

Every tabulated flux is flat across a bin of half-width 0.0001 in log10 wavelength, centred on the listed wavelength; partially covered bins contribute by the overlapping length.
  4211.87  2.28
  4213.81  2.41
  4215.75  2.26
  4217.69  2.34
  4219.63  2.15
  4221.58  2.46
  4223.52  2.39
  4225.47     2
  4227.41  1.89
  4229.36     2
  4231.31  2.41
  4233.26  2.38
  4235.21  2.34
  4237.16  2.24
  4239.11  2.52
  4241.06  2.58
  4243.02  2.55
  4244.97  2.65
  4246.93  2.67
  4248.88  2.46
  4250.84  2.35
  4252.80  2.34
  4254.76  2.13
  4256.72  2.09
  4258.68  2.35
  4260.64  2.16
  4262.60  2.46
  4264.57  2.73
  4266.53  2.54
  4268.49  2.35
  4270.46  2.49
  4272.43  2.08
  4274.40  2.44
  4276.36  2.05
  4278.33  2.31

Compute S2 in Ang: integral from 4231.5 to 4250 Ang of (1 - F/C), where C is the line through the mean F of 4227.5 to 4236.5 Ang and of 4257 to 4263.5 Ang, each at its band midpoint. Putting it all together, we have -1.8 Ang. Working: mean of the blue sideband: 2.24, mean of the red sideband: 2.3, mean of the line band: 2.48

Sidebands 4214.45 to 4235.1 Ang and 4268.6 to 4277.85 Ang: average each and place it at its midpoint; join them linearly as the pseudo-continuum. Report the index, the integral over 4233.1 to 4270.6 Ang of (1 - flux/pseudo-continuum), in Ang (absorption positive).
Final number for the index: -2.67 Ang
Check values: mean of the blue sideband 2.24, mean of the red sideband 2.28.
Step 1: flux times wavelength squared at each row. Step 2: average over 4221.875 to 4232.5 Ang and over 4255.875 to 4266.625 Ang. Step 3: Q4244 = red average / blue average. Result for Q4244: 1.1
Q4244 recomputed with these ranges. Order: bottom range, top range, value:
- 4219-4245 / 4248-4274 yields 1.03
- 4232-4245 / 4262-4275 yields 1.01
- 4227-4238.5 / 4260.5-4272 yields 1.12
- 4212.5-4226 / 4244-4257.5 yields 1.06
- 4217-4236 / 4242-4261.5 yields 1.08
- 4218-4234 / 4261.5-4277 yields 1.11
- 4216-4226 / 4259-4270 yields 1.10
